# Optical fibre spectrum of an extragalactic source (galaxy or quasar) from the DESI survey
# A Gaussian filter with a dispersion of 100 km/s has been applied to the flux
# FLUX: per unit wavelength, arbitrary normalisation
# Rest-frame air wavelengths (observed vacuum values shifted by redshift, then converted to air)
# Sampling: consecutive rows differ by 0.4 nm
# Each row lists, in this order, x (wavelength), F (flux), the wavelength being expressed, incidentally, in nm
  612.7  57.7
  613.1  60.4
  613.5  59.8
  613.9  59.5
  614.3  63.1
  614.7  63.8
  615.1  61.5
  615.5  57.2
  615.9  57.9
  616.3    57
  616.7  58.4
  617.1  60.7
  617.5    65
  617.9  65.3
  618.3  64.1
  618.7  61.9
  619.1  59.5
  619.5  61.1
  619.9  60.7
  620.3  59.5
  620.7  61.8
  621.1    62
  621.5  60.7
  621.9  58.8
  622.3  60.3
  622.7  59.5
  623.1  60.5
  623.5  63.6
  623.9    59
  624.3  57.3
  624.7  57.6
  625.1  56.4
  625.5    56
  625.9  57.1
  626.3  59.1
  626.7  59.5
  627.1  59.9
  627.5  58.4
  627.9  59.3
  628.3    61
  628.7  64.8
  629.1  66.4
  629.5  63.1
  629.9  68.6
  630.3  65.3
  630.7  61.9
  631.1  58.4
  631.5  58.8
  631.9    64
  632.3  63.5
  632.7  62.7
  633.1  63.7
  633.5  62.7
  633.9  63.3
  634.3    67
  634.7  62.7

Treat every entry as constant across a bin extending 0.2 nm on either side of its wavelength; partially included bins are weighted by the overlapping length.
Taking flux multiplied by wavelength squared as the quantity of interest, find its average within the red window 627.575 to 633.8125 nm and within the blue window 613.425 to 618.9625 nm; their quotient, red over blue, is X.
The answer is 1.08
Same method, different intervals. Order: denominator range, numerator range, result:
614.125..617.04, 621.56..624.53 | 1.02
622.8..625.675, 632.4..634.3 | 1.11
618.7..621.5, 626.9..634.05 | 1.06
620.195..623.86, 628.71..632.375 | 1.07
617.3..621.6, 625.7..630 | 1.02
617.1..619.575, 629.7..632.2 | 1.04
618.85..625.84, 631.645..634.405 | 1.10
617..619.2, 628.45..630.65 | 1.08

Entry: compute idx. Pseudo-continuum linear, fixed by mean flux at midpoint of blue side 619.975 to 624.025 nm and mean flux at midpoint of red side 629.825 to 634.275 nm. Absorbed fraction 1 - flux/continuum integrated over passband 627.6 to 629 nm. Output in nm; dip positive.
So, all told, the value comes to 0.01 nm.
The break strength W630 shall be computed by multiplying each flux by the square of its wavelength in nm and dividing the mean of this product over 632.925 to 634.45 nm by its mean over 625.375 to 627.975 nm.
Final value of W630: 1.12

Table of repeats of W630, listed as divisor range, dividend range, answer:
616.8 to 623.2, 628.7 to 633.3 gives 1.07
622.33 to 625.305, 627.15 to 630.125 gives 1.08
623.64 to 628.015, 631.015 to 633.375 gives 1.09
